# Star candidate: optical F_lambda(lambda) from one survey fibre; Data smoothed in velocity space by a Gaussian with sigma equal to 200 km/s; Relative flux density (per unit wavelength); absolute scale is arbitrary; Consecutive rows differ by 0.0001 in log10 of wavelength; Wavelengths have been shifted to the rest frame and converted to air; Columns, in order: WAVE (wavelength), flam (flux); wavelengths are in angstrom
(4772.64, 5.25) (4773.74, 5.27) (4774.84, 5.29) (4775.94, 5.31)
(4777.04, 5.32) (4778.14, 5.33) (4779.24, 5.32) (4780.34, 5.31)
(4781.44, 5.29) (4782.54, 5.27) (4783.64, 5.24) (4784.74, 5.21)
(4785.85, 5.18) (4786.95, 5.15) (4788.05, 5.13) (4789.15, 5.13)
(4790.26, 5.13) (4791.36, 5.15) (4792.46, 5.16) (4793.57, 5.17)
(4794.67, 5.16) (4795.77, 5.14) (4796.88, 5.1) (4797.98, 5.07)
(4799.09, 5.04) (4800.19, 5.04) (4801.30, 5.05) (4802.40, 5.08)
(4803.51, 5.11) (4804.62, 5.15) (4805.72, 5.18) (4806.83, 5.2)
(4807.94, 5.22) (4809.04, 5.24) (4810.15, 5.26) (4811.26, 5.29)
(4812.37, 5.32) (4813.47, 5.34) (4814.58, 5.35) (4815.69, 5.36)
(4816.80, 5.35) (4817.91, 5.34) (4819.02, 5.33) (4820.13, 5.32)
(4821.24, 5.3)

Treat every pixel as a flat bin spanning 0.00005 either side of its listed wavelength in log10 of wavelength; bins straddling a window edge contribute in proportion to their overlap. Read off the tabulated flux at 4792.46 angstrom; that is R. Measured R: 5.16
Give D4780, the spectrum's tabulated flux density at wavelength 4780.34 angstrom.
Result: 5.31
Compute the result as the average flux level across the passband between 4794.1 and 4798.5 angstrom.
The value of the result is 5.13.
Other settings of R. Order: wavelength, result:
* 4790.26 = 5.13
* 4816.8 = 5.35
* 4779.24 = 5.32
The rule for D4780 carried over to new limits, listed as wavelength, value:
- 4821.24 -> 5.3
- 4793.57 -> 5.17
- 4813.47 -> 5.34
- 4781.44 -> 5.29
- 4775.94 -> 5.31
